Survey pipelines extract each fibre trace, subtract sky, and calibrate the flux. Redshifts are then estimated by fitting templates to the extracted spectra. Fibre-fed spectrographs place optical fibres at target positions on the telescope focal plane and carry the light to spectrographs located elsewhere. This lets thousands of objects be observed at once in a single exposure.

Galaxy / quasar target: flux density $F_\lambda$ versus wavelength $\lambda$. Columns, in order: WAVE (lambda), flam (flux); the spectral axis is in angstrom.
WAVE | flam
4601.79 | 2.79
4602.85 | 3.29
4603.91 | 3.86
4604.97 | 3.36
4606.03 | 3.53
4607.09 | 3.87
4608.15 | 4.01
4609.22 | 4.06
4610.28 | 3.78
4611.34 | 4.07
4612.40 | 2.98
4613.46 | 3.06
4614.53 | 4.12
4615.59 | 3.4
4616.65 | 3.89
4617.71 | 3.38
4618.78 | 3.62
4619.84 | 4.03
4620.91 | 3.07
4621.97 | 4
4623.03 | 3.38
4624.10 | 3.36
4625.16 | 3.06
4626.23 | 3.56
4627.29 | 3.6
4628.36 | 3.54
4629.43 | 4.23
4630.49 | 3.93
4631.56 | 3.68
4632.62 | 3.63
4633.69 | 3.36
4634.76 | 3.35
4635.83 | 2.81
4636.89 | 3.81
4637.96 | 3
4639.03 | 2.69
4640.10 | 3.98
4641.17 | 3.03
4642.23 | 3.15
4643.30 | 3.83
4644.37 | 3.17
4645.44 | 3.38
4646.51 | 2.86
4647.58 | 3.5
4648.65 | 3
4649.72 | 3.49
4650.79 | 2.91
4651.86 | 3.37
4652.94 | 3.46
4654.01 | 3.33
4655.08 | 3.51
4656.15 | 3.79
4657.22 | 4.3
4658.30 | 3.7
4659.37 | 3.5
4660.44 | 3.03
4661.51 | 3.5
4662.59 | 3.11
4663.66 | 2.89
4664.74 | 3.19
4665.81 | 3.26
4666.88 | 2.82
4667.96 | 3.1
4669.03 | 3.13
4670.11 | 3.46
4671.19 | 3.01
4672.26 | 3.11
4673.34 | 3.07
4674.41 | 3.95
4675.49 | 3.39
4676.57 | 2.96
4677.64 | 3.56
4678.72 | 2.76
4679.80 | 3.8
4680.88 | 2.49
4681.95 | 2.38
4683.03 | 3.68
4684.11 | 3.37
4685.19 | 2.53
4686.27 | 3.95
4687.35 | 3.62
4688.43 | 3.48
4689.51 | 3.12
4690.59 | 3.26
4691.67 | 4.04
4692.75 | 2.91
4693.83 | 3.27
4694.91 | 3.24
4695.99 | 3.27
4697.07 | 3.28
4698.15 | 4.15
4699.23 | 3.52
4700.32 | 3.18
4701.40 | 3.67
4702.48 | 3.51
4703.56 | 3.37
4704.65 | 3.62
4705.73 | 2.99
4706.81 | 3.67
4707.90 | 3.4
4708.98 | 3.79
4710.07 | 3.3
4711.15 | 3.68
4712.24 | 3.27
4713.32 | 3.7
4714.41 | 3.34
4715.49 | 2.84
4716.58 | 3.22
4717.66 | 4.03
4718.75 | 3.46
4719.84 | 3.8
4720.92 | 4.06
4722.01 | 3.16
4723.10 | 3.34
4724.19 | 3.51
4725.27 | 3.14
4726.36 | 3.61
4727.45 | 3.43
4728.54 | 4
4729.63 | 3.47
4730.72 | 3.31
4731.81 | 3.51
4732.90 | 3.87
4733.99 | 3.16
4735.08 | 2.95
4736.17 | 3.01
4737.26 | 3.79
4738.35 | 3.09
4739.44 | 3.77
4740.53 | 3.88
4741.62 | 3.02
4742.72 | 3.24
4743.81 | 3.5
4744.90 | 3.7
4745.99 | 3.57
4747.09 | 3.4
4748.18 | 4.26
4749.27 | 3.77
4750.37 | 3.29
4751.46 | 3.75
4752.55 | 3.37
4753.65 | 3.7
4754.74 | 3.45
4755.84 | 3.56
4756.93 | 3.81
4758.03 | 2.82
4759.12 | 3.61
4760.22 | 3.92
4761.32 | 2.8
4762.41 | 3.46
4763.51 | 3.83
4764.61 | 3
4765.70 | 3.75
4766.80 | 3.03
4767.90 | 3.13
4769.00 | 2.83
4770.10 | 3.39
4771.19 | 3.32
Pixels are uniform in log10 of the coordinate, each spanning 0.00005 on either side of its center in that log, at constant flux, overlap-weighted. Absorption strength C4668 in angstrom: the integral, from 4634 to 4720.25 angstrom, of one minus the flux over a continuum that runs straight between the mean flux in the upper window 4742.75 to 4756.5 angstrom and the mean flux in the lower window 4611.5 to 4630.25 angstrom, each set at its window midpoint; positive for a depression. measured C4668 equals 5.7 angstrom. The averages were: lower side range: 3.56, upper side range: 3.6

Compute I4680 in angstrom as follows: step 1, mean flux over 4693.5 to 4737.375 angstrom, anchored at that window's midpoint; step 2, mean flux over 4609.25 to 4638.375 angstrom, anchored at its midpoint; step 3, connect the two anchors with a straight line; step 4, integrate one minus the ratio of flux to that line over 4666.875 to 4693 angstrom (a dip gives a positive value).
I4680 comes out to 1.8 angstrom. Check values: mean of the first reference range 3.56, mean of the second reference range 3.46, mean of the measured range 3.25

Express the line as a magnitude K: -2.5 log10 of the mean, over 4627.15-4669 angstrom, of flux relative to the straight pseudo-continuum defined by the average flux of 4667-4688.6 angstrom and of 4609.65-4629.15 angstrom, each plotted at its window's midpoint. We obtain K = 0.01 mag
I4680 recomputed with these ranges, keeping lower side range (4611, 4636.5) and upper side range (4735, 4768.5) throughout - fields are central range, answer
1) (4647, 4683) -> 2.5 angstrom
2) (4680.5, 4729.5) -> 1.1 angstrom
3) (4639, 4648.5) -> 0.6 angstrom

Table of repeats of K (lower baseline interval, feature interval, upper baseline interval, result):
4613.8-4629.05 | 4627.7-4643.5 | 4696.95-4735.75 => 0.03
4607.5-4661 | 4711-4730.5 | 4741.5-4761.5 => 0.01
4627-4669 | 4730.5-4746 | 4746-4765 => 0.02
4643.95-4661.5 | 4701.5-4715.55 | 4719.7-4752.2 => 0.01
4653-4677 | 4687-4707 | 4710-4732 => 0.00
